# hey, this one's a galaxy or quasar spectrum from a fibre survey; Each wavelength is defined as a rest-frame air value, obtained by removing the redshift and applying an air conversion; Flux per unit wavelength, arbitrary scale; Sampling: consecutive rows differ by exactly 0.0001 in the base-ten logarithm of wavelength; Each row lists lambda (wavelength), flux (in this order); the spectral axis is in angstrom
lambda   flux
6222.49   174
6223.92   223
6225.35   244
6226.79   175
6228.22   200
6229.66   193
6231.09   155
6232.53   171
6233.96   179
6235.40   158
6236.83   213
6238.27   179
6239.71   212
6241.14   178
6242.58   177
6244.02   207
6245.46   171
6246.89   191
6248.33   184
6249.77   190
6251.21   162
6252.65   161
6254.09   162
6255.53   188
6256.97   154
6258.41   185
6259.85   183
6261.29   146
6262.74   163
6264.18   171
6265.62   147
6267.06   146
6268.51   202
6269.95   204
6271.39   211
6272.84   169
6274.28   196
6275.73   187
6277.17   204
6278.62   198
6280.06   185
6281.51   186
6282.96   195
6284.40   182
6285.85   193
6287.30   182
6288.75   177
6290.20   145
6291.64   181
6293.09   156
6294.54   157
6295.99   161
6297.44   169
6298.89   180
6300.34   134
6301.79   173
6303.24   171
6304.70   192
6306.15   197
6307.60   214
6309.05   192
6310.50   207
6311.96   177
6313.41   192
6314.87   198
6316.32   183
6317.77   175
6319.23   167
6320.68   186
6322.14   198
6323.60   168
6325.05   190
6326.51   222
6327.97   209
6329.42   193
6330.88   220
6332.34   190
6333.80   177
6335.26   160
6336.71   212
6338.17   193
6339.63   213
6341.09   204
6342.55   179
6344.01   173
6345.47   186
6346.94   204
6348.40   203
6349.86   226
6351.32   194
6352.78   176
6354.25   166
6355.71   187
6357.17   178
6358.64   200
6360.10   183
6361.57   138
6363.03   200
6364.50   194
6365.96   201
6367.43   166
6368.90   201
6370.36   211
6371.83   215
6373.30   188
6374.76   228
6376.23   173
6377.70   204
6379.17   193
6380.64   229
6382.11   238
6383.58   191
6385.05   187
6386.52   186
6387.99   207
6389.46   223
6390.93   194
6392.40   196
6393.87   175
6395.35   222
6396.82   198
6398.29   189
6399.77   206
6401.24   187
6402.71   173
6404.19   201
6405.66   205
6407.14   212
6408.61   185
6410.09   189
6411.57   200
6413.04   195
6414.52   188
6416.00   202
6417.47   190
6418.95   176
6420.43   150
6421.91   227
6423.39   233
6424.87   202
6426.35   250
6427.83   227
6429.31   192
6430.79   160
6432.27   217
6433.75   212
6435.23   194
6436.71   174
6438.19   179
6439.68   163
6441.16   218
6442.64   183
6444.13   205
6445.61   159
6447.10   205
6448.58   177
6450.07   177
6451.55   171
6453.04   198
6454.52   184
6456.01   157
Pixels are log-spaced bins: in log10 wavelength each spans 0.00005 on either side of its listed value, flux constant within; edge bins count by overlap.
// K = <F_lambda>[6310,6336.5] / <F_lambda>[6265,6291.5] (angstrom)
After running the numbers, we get 1.0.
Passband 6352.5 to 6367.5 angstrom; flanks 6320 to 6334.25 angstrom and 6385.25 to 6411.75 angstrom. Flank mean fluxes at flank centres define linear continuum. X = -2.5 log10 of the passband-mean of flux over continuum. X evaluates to 0.08 mag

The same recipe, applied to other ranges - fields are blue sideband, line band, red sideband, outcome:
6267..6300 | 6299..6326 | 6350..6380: 0.00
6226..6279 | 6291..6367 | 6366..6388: 0.04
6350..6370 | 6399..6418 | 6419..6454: -0.02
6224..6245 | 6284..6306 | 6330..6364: 0.11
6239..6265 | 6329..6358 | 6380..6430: 0.00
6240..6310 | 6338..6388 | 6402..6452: -0.04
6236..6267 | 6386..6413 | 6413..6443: -0.02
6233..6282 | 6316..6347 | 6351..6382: -0.01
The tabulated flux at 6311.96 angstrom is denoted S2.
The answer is 177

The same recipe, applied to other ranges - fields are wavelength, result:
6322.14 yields 198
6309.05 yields 192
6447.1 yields 205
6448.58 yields 177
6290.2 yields 145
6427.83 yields 227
